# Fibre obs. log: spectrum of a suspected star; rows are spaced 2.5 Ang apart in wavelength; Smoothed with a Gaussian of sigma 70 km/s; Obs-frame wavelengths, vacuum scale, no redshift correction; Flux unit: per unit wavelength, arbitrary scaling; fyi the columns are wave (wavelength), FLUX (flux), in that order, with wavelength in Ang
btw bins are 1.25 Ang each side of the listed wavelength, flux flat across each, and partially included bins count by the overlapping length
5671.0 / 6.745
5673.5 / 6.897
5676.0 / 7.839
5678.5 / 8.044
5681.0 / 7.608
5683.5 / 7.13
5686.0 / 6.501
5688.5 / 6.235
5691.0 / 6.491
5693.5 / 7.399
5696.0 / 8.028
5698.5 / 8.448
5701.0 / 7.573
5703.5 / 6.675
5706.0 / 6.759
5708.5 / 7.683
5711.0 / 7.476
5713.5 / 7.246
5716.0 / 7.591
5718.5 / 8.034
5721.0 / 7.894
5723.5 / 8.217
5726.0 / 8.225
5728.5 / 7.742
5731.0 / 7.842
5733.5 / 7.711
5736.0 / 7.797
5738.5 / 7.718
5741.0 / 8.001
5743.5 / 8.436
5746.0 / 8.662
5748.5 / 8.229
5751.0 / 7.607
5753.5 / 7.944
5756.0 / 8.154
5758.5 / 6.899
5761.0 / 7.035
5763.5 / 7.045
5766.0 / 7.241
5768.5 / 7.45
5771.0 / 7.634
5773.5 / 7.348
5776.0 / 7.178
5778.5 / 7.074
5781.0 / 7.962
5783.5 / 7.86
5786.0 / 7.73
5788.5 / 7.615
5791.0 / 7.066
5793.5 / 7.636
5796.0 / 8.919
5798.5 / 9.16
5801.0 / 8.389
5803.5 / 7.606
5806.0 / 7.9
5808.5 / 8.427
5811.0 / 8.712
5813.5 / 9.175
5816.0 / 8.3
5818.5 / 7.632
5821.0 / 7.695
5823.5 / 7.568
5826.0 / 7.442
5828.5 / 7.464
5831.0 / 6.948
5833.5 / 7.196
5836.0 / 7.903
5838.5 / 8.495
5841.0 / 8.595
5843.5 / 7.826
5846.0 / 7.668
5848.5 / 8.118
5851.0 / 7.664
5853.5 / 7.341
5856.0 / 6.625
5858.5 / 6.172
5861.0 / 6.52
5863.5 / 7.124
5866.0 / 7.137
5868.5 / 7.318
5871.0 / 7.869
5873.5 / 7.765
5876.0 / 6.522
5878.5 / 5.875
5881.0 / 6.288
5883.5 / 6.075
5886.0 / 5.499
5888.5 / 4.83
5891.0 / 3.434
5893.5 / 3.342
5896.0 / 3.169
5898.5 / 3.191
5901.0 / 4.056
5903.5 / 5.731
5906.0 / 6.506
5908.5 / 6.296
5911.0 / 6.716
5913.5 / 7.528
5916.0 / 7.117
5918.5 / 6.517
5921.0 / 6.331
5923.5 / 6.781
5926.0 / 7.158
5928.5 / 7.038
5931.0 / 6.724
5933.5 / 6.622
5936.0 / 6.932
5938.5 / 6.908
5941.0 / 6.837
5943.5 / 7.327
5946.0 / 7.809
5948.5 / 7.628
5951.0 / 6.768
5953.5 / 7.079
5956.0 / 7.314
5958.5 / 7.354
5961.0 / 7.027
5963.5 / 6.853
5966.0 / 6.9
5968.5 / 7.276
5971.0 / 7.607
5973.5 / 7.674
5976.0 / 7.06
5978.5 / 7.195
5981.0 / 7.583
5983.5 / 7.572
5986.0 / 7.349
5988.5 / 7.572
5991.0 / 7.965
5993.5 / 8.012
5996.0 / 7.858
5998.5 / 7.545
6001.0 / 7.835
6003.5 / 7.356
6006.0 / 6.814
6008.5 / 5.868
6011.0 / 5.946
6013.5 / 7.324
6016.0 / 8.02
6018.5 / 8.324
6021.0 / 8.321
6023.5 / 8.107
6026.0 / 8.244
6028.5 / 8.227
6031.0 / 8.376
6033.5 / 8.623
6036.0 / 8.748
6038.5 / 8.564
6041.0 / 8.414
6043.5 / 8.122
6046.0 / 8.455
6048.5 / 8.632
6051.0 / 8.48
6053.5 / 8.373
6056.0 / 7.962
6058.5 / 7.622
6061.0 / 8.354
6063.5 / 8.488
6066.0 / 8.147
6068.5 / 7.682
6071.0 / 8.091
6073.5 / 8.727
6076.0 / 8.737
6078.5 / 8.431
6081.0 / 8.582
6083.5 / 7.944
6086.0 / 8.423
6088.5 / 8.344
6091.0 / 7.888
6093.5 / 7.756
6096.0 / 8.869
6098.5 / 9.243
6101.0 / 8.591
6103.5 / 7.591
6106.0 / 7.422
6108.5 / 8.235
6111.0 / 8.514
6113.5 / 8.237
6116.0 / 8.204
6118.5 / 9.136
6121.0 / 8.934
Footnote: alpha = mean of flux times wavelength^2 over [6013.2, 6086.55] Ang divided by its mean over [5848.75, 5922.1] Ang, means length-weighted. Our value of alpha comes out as 1.4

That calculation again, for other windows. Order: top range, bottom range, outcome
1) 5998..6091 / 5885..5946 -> 1.41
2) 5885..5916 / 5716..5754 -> 0.68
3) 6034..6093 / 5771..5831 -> 1.15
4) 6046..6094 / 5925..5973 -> 1.21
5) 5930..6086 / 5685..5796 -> 1.12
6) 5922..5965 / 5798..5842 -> 0.92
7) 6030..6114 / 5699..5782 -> 1.22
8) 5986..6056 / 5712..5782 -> 1.13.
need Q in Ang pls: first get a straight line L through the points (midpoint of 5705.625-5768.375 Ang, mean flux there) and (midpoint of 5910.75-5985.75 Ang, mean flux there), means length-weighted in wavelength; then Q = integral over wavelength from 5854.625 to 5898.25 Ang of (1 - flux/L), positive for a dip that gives 8.4 Ang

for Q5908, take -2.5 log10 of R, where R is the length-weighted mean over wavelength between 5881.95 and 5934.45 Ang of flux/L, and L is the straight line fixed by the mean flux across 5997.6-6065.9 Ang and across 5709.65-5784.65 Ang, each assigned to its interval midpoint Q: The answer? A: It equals 0.34 mag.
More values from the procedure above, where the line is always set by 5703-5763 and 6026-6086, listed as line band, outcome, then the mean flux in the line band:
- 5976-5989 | 0.11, 7.41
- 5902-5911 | 0.29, 6.19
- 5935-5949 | 0.13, 7.22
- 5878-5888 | 0.34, 5.86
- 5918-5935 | 0.20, 6.75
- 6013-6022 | 0.03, 8.04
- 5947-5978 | 0.13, 7.22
